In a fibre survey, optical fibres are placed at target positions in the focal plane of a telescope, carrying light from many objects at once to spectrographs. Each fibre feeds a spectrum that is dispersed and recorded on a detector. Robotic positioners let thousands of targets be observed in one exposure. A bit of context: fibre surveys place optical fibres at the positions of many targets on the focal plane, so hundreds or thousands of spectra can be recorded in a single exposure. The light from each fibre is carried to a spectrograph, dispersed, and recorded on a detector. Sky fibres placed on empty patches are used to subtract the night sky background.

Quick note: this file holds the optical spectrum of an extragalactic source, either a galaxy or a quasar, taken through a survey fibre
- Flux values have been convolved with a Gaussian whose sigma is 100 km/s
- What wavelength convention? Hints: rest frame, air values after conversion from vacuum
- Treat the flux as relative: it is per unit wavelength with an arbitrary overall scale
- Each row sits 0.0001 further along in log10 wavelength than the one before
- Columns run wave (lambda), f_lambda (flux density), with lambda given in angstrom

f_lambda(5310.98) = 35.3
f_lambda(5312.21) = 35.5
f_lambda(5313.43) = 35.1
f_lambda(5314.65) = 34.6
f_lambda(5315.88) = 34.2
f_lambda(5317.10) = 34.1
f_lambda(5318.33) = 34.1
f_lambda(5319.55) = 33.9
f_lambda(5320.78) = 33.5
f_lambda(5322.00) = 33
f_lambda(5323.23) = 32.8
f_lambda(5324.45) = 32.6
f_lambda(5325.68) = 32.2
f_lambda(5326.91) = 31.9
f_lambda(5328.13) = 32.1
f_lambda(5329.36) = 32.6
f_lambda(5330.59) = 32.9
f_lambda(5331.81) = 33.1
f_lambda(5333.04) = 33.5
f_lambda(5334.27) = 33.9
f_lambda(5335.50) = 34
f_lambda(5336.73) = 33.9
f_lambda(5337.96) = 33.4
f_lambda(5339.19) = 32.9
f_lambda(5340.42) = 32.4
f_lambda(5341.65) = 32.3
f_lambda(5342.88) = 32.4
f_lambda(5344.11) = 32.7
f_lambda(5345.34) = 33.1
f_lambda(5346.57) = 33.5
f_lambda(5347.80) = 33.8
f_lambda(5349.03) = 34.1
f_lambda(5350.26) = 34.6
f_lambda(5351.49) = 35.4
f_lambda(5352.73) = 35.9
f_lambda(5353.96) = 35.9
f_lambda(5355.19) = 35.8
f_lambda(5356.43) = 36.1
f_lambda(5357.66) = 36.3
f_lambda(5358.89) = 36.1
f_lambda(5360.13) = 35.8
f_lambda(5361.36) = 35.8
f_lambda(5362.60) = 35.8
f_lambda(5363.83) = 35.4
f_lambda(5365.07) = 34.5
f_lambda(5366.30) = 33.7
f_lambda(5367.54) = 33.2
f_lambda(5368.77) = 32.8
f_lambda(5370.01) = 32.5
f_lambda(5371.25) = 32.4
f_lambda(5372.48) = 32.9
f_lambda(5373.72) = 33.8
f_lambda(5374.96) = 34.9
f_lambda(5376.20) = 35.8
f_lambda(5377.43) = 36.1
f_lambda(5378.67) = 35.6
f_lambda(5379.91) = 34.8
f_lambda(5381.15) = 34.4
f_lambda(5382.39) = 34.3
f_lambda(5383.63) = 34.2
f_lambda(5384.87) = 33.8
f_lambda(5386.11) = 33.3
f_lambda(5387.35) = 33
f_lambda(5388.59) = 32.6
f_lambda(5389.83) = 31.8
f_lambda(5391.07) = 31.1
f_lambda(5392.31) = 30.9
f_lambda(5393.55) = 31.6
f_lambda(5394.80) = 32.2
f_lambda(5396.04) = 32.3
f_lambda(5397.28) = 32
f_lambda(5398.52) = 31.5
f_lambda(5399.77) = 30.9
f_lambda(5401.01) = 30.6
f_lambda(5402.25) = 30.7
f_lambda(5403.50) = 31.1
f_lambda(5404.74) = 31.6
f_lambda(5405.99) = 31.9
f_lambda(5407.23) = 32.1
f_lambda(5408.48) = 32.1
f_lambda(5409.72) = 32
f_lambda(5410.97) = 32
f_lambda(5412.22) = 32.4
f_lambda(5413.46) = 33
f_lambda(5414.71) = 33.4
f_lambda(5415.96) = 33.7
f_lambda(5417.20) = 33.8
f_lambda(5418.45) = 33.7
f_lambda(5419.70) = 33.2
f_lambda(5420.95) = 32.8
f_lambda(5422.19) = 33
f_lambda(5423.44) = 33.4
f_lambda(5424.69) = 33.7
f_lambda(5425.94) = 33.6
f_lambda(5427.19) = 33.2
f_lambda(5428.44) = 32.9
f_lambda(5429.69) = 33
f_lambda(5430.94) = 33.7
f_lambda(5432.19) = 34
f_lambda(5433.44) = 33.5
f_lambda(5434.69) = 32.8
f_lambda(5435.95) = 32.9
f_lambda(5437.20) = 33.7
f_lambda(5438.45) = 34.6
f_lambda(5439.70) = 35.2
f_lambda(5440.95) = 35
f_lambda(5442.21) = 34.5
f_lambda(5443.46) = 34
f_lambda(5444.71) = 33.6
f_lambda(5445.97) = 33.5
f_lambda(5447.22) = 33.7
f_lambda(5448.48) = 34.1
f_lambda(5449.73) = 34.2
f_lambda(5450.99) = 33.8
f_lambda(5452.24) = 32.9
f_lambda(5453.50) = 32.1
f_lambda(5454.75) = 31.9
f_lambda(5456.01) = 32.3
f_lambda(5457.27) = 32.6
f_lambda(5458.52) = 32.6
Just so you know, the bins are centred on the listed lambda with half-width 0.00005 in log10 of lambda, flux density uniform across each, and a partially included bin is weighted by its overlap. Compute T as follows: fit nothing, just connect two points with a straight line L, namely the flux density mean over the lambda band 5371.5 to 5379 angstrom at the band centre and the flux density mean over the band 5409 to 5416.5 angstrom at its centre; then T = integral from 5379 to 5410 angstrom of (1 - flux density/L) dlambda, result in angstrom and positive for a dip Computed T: 1.3 angstrom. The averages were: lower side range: 34.7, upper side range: 32.7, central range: 32.3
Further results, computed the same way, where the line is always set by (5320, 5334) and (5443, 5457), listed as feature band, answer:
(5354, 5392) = -1.53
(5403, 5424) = 0.28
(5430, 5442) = -0.27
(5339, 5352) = -0.21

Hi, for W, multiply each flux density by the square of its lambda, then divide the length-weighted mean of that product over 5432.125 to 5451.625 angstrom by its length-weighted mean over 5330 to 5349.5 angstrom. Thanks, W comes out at 1.1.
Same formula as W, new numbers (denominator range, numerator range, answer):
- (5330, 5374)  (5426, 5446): 1.02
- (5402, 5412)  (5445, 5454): 1.07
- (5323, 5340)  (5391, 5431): 1.01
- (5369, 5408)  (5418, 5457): 1.04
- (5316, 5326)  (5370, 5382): 1.05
